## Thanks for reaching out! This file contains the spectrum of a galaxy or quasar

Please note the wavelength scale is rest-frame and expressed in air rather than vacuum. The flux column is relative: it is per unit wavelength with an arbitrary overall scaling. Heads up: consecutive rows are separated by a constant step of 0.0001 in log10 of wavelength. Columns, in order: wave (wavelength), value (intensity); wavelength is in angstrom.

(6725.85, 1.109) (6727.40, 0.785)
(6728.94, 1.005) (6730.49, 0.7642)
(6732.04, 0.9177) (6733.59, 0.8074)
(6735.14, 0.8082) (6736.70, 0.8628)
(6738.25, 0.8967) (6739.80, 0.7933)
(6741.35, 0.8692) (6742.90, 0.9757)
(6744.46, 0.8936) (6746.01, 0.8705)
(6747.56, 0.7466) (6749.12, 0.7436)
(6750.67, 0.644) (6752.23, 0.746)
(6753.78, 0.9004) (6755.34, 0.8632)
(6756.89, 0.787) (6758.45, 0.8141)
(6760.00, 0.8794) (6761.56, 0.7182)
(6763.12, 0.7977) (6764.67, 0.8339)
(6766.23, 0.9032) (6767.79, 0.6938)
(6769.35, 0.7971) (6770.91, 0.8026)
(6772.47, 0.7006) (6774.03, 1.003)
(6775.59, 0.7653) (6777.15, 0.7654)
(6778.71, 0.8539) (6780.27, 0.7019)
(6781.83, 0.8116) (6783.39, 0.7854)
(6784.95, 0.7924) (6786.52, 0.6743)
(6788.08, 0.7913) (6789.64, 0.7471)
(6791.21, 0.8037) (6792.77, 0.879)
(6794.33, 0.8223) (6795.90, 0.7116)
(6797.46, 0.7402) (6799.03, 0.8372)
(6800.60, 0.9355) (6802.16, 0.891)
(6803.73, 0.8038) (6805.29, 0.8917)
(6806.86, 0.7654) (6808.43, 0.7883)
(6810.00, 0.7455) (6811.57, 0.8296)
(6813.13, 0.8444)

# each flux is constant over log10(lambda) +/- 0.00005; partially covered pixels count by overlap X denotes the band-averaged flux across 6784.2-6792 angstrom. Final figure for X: 0.761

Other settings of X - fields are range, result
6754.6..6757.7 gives 0.825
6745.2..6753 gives 0.751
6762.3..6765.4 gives 0.815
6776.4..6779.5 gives 0.81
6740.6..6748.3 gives 0.872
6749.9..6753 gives 0.694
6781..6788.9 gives 0.771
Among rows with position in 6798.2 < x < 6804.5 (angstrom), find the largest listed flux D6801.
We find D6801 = 0.9355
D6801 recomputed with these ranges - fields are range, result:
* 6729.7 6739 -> 0.9177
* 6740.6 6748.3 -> 0.9757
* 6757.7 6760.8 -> 0.8794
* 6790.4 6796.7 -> 0.879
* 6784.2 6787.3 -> 0.7924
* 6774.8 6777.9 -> 0.7654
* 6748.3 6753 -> 0.746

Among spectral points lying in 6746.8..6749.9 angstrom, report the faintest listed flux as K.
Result 0.7436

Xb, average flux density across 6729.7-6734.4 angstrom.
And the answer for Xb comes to 0.83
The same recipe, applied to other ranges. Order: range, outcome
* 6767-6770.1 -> 0.745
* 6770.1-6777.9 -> 0.807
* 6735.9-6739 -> 0.877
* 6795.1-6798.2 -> 0.726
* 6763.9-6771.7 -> 0.805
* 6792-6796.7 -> 0.804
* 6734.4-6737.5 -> 0.834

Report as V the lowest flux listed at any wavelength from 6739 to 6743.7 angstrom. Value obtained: 0.7933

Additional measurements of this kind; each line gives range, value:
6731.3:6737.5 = 0.8074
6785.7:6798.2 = 0.6743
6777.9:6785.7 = 0.7019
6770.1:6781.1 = 0.7006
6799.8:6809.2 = 0.7654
